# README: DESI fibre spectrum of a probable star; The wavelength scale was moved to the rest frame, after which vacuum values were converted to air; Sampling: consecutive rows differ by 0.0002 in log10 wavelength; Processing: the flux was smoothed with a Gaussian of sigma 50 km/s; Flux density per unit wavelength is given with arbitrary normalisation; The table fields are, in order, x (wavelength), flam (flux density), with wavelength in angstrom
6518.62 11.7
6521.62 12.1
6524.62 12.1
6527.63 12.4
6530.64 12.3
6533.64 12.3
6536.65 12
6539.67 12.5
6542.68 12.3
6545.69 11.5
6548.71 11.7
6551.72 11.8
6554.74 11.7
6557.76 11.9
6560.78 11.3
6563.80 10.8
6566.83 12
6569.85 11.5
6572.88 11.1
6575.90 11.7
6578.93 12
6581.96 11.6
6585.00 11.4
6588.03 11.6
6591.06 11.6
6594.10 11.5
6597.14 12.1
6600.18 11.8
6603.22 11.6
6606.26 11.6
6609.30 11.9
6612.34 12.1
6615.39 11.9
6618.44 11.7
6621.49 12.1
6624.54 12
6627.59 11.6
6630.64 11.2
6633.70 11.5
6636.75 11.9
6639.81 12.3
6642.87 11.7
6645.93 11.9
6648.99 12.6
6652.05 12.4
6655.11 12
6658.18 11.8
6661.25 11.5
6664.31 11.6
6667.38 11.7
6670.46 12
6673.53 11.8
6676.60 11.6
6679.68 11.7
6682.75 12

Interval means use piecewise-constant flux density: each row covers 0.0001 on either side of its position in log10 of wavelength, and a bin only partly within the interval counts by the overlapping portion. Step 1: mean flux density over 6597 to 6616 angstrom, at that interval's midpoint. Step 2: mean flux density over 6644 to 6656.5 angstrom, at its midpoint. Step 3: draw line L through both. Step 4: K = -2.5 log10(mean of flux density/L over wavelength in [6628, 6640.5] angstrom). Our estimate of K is 0.04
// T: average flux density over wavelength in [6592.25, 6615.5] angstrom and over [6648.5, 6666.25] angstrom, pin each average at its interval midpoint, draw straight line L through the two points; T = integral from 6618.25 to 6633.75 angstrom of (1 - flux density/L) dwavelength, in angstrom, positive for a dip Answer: 0.21 angstrom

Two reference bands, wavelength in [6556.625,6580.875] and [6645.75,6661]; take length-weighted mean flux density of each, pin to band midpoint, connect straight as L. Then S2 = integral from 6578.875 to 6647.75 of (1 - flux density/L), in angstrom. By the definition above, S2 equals 0.4 angstrom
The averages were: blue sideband 11.5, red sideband 12.1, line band 11.8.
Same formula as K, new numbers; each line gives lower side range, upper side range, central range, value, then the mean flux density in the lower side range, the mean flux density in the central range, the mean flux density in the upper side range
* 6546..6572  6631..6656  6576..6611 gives 0.00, 11.6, 11.7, 12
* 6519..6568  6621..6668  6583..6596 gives 0.03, 11.9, 11.5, 11.9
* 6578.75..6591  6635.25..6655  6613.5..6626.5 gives 0.00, 11.6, 11.9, 12.1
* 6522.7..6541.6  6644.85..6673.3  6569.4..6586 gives 0.05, 12.3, 11.6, 11.9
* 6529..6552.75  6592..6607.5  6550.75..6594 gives 0.03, 12.1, 11.6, 11.7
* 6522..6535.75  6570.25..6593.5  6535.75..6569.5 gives 0.02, 12.3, 11.8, 11.6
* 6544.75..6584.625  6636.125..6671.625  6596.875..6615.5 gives -0.01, 11.6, 11.8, 11.9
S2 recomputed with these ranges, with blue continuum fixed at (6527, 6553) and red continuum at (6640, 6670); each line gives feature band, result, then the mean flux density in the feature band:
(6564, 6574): 0.5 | 11.4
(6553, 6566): 0.6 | 11.5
